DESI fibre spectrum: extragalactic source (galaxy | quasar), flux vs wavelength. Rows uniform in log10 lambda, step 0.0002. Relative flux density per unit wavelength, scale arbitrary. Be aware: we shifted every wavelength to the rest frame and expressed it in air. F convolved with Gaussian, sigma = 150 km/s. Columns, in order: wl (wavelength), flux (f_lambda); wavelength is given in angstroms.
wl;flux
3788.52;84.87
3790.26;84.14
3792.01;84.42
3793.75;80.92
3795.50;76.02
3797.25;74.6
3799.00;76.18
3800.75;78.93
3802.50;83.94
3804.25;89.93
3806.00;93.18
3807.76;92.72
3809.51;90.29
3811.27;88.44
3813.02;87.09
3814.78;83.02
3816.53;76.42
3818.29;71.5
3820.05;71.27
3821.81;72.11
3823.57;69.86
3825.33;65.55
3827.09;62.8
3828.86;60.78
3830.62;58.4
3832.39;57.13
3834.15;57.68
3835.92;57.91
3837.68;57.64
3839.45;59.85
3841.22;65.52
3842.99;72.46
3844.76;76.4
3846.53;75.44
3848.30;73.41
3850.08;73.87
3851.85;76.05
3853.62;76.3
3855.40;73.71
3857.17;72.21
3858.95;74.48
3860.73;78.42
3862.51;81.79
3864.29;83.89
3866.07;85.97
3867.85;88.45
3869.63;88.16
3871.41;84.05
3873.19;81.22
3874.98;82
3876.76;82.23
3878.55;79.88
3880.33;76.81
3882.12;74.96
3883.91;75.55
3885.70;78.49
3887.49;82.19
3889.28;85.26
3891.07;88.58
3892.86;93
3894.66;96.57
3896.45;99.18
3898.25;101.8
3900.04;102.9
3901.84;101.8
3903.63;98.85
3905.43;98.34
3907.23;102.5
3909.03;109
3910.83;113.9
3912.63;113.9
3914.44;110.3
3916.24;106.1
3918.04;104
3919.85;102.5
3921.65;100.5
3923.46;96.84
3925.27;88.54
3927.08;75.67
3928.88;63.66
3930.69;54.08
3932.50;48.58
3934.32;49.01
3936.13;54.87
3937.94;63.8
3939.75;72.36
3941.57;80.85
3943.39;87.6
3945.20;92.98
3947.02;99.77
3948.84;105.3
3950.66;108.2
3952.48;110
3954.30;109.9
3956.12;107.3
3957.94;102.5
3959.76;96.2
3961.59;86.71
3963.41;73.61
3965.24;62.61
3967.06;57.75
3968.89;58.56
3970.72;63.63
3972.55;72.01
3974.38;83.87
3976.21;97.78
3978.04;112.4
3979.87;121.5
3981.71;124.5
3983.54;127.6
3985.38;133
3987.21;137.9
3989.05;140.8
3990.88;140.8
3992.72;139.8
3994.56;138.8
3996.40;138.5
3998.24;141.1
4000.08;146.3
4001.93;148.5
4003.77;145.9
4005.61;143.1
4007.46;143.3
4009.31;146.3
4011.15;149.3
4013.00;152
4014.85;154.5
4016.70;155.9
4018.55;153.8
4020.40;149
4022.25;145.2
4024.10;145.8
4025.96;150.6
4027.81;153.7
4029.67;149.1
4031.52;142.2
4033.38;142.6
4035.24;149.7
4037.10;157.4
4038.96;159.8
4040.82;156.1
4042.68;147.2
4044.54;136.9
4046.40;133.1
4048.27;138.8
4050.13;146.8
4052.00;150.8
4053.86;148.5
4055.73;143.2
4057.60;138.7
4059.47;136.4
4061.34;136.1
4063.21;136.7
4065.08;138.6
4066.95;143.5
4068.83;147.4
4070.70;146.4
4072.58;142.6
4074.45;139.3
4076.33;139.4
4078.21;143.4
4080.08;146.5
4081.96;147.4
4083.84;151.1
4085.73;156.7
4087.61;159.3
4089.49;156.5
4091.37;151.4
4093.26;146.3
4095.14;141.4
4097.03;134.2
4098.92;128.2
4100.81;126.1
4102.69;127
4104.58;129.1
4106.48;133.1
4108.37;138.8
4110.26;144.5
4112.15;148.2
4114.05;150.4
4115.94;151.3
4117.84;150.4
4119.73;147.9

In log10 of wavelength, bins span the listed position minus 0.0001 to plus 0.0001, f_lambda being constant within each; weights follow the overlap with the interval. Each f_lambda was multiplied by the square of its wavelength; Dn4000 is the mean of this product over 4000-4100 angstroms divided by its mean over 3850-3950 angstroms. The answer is 1.8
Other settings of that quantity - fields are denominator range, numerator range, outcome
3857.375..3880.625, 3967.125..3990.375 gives 1.36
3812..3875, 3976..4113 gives 2.16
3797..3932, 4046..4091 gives 1.94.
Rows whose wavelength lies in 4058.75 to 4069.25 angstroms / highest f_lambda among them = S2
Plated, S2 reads 147.4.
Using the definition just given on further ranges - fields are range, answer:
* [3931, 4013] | 152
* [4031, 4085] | 159.8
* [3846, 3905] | 102.9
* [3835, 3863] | 81.79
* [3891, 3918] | 113.9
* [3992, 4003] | 148.5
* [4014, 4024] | 155.9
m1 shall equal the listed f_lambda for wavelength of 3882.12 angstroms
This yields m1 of 74.96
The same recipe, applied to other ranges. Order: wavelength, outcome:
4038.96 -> 159.8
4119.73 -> 147.9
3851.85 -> 76.05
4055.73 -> 143.2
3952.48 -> 110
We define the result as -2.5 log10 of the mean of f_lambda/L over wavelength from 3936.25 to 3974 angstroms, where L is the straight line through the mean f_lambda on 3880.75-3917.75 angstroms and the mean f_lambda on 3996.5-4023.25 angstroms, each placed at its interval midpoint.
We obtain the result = 0.394 mag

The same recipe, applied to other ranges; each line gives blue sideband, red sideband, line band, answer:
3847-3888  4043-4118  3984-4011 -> -0.20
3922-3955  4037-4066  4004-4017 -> -0.22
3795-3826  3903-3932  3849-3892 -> 0.11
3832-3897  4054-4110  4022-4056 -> -0.15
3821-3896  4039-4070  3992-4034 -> -0.14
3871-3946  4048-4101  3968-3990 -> 0.05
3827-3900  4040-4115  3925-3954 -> 0.27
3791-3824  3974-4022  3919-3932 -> 0.38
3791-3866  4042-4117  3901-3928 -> -0.04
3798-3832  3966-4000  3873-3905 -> 0.06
